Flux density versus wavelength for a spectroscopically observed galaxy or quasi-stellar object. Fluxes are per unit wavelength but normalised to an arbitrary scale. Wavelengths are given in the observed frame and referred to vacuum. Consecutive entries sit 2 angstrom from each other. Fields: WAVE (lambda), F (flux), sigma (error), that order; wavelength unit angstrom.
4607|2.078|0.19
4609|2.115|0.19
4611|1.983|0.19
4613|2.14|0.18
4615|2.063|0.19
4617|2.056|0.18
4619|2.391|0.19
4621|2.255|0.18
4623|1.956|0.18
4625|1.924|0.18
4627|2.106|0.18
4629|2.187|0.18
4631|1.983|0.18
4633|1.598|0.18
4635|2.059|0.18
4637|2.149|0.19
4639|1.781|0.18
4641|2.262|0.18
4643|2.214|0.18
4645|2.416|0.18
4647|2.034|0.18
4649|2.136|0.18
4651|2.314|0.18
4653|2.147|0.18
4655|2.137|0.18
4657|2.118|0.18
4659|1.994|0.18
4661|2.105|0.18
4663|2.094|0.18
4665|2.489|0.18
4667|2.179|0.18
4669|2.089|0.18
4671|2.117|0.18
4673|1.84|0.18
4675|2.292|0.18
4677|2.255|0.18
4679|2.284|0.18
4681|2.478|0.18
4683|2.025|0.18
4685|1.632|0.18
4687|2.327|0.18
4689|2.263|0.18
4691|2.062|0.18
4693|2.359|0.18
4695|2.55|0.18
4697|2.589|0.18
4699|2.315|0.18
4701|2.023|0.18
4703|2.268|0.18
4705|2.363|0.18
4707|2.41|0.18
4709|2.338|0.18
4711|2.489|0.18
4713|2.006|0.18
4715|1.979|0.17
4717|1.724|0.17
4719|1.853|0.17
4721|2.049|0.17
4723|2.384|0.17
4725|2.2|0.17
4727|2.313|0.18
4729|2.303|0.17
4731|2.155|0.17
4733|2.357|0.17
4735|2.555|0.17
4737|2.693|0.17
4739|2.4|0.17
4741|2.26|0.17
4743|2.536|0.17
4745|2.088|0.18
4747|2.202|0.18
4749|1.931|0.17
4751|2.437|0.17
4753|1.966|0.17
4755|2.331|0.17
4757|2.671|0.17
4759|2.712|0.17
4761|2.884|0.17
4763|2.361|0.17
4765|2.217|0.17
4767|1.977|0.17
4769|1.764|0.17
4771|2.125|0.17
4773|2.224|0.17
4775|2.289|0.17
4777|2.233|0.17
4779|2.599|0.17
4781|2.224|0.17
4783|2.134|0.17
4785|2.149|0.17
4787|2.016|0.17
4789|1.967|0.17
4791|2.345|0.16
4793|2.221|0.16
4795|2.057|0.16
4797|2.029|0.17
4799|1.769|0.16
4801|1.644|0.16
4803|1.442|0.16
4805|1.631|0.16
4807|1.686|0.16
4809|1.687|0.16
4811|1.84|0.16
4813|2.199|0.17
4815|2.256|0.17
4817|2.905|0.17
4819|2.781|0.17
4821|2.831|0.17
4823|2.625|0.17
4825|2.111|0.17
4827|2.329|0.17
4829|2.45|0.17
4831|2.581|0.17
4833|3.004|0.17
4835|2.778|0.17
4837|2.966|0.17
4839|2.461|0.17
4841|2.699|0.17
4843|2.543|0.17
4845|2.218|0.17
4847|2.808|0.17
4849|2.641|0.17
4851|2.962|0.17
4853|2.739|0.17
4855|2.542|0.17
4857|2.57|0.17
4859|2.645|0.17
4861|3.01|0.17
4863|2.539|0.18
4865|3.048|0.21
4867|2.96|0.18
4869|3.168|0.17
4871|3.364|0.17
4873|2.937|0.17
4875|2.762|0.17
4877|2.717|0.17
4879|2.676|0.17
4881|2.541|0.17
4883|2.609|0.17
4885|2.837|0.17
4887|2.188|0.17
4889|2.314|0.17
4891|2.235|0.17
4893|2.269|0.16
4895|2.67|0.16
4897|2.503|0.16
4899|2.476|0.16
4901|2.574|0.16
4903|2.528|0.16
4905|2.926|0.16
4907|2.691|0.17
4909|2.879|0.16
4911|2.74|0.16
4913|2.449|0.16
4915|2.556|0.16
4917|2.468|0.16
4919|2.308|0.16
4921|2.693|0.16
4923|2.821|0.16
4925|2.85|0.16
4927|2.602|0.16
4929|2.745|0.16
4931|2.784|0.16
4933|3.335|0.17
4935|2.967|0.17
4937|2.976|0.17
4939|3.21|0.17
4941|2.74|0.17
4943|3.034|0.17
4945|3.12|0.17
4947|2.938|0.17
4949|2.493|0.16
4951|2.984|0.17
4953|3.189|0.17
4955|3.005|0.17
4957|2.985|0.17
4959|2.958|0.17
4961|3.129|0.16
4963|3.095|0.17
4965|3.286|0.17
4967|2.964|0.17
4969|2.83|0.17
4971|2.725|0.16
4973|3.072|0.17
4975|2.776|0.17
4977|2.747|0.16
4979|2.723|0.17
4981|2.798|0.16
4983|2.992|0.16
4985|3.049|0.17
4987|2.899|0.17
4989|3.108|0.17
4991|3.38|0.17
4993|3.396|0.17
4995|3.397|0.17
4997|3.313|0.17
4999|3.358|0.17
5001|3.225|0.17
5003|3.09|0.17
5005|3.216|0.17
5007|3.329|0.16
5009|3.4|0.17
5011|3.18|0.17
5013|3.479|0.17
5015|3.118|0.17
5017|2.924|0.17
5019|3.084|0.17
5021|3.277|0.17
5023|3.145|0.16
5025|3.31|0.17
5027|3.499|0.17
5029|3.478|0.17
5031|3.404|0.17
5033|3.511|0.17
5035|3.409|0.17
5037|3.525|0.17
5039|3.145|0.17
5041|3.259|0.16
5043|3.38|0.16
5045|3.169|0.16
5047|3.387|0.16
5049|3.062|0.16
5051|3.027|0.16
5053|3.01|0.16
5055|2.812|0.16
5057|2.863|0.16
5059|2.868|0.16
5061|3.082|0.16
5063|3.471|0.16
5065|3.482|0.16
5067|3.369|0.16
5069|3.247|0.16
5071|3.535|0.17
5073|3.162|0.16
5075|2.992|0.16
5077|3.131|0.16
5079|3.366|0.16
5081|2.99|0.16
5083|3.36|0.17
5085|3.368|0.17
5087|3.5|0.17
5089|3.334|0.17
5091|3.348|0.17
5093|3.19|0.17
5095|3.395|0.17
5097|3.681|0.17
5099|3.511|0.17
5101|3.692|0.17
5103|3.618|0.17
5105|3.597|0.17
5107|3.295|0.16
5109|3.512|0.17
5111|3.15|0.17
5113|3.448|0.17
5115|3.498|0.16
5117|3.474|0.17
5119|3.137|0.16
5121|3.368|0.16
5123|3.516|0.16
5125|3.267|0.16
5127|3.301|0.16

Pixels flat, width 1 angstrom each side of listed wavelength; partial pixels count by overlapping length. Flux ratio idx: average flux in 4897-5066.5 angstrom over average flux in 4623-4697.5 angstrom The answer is 1.4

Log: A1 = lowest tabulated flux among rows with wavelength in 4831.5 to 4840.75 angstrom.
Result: 2.461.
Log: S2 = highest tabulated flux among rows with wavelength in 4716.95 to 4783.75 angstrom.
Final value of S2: 2.884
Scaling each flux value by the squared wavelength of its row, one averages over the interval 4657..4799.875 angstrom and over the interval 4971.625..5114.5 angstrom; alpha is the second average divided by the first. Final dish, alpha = 1.7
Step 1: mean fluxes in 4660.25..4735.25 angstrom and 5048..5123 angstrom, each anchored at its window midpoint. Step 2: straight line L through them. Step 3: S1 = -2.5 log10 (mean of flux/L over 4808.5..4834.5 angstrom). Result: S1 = 0.05 mag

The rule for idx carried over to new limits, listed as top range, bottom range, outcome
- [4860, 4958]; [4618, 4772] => 1.25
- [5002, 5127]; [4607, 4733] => 1.53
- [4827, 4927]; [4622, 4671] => 1.27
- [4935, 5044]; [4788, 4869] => 1.29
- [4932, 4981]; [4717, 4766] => 1.28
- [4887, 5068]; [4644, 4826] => 1.36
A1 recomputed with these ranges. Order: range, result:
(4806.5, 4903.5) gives 1.686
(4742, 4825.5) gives 1.442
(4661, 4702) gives 1.632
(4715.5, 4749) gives 1.724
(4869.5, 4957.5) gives 2.188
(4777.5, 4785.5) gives 2.134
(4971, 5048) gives 2.723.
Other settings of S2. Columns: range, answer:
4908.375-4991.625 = 3.38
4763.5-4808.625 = 2.599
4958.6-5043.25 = 3.525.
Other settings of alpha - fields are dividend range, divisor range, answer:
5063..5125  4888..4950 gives 1.34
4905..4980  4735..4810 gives 1.42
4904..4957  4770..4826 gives 1.39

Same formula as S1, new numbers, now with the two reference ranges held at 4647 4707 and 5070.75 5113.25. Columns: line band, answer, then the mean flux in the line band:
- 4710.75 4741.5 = 0.06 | 2.23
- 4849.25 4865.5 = -0.01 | 2.74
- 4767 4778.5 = 0.16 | 2.13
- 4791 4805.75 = 0.34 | 1.87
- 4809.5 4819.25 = 0.11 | 2.33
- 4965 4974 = 0.03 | 2.94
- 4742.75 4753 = 0.10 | 2.19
